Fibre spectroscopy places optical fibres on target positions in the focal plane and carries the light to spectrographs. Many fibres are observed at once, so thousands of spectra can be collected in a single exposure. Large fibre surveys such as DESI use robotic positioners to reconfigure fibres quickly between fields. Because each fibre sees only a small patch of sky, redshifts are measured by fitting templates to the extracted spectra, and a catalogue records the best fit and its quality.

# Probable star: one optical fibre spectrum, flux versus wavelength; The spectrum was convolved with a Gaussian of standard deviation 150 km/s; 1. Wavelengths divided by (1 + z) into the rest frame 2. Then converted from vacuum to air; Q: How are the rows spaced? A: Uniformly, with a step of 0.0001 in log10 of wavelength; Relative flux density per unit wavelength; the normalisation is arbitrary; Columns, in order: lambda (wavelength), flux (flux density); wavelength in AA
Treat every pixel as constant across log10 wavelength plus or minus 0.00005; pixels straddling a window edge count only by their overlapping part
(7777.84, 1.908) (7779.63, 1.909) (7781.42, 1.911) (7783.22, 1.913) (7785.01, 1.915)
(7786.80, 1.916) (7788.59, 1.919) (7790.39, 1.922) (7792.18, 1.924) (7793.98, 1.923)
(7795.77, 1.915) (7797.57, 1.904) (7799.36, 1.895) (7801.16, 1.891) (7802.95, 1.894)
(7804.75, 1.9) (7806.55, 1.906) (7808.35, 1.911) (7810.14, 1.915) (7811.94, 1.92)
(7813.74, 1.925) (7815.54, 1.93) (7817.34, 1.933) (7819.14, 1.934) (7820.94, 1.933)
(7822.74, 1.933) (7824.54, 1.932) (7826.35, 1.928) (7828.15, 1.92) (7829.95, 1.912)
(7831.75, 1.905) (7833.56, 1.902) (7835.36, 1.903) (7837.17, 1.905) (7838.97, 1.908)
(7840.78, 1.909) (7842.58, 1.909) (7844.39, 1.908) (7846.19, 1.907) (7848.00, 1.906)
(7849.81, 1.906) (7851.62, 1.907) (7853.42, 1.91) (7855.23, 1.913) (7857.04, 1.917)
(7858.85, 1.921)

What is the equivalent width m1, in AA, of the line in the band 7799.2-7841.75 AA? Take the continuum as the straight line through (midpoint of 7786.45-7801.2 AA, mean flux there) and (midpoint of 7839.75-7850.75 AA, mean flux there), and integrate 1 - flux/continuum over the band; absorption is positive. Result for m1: -0.1 AA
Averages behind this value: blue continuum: 1.91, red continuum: 1.91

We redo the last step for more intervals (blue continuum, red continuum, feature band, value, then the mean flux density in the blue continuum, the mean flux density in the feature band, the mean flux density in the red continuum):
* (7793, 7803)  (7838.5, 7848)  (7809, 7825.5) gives -0.19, 1.91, 1.93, 1.91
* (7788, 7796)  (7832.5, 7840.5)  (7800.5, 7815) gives 0.04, 1.92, 1.91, 1.9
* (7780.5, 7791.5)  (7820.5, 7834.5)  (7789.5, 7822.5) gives 0.04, 1.92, 1.92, 1.92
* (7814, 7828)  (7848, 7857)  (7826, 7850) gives 0.13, 1.93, 1.91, 1.91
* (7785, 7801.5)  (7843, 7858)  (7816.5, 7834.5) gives -0.12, 1.91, 1.92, 1.91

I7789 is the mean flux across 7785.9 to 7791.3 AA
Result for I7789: 1.92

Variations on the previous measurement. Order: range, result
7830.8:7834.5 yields 1.9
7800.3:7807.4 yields 1.9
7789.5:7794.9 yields 1.92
